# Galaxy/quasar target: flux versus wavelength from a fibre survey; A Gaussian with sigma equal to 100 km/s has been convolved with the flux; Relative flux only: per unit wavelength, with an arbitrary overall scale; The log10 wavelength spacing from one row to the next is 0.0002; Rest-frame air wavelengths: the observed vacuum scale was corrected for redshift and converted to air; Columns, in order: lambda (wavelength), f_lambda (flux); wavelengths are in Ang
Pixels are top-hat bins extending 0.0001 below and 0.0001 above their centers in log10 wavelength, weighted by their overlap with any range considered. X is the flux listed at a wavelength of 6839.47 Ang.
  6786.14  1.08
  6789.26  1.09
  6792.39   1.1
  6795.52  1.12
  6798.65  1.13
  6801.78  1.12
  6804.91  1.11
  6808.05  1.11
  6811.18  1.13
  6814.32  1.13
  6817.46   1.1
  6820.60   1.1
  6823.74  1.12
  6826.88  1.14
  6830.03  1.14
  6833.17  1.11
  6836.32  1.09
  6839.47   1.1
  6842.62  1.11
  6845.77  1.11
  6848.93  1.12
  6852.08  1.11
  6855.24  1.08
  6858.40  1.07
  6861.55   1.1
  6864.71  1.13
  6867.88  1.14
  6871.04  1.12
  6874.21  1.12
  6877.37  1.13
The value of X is 1.1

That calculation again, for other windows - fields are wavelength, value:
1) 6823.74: 1.12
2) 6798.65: 1.13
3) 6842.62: 1.11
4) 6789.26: 1.09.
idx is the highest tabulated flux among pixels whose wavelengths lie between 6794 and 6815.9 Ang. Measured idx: 1.13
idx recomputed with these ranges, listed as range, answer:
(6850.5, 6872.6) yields 1.14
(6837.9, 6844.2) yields 1.11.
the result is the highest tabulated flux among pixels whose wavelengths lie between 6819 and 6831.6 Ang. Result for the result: 1.14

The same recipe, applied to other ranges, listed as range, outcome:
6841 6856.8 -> 1.12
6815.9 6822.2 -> 1.1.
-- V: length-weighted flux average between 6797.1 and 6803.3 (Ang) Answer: 1.13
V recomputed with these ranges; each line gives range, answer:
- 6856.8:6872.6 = 1.11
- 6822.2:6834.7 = 1.13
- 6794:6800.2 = 1.13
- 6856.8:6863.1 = 1.09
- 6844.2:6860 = 1.1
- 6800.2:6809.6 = 1.11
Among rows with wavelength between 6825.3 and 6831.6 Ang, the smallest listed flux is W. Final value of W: 1.14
